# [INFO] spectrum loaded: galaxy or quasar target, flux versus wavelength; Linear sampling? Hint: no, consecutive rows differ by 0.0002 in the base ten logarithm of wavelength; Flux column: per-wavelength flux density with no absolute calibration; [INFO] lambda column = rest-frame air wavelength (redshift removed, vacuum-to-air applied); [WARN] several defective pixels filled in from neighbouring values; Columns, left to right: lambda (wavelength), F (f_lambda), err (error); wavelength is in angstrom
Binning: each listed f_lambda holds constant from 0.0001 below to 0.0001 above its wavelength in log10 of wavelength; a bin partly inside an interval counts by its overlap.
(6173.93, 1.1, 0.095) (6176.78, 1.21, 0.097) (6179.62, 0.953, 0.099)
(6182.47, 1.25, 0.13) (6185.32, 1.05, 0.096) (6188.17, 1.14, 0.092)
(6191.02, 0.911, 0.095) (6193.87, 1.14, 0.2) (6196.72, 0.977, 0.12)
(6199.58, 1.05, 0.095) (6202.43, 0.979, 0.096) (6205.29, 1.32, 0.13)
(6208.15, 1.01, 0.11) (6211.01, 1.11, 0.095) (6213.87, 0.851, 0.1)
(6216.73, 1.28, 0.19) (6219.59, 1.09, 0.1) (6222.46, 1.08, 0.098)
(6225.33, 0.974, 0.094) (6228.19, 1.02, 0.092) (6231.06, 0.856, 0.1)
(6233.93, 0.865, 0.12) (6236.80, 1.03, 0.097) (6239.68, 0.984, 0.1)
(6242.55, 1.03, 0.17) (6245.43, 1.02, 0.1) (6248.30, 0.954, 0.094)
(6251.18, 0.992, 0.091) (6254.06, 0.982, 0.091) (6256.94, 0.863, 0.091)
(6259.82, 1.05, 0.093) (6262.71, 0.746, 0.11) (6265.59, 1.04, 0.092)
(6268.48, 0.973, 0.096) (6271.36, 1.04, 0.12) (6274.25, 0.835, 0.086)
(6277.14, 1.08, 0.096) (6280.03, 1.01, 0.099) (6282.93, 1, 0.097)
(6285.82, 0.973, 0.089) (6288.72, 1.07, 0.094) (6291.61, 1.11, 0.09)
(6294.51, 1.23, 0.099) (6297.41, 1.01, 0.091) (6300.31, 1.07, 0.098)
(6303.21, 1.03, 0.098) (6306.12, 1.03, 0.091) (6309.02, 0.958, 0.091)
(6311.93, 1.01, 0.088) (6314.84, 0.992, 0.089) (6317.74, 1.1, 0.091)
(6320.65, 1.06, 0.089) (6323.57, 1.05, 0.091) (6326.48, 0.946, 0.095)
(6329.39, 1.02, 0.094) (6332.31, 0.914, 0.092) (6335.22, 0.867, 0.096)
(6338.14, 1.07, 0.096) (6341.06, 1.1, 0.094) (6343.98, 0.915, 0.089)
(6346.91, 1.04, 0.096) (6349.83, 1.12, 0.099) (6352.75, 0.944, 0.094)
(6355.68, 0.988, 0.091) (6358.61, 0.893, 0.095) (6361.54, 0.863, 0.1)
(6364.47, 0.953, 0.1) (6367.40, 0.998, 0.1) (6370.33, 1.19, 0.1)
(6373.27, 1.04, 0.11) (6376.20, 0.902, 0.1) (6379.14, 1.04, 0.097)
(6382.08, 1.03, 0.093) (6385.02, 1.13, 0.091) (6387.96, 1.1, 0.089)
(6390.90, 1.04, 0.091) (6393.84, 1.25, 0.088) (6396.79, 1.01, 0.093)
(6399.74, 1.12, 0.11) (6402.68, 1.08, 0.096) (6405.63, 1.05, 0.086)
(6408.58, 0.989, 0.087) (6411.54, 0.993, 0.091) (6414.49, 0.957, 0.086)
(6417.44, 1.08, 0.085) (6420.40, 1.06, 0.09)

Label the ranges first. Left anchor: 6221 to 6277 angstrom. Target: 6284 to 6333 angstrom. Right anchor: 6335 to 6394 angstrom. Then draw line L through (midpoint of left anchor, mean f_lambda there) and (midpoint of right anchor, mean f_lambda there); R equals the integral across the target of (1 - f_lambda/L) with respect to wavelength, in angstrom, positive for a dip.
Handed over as -2.0 angstrom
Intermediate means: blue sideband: 0.968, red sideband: 1.02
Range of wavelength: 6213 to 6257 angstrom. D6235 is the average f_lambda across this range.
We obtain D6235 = 0.998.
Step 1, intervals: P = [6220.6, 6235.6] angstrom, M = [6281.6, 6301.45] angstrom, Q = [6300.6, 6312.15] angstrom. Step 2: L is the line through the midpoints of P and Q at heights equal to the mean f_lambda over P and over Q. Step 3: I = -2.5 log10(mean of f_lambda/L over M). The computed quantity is -0.07 mag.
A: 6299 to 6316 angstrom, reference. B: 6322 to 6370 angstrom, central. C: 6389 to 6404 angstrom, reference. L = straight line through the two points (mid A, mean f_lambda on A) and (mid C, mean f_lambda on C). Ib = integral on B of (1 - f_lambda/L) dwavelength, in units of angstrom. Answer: 3.0 angstrom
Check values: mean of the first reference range 1.01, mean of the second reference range 1.1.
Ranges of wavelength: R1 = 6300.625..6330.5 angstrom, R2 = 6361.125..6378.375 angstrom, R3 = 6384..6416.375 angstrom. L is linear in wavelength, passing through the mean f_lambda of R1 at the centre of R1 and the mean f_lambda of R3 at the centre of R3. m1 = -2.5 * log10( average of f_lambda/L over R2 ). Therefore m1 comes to 0.05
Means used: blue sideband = 1.02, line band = 1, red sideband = 1.06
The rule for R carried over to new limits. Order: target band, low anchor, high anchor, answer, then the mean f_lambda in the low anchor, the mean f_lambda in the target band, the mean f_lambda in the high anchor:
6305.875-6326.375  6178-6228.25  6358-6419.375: 0.49 angstrom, 1.07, 1.02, 1.04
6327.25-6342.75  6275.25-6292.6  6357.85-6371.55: 0.14 angstrom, 1.03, 0.991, 0.98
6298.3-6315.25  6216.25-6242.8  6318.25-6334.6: -0.27 angstrom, 1.01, 1.02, 0.997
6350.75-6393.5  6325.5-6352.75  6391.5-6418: 0.51 angstrom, 0.997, 1.02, 1.06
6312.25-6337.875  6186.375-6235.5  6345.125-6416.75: 0.87 angstrom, 1.04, 0.998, 1.03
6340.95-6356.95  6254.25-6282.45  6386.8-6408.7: 0.42 angstrom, 0.962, 1.01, 1.09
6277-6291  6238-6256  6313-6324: -0.08 angstrom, 0.99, 1.03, 1.05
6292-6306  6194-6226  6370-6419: -0.24 angstrom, 1.07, 1.08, 1.06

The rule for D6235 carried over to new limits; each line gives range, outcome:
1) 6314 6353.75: 1.01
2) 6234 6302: 1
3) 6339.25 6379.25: 0.998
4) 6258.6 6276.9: 0.955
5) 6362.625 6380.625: 1.02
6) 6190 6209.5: 1.06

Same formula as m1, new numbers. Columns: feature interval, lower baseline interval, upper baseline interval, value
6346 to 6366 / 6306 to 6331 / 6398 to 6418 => 0.06 mag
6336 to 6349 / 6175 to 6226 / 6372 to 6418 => 0.03 mag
